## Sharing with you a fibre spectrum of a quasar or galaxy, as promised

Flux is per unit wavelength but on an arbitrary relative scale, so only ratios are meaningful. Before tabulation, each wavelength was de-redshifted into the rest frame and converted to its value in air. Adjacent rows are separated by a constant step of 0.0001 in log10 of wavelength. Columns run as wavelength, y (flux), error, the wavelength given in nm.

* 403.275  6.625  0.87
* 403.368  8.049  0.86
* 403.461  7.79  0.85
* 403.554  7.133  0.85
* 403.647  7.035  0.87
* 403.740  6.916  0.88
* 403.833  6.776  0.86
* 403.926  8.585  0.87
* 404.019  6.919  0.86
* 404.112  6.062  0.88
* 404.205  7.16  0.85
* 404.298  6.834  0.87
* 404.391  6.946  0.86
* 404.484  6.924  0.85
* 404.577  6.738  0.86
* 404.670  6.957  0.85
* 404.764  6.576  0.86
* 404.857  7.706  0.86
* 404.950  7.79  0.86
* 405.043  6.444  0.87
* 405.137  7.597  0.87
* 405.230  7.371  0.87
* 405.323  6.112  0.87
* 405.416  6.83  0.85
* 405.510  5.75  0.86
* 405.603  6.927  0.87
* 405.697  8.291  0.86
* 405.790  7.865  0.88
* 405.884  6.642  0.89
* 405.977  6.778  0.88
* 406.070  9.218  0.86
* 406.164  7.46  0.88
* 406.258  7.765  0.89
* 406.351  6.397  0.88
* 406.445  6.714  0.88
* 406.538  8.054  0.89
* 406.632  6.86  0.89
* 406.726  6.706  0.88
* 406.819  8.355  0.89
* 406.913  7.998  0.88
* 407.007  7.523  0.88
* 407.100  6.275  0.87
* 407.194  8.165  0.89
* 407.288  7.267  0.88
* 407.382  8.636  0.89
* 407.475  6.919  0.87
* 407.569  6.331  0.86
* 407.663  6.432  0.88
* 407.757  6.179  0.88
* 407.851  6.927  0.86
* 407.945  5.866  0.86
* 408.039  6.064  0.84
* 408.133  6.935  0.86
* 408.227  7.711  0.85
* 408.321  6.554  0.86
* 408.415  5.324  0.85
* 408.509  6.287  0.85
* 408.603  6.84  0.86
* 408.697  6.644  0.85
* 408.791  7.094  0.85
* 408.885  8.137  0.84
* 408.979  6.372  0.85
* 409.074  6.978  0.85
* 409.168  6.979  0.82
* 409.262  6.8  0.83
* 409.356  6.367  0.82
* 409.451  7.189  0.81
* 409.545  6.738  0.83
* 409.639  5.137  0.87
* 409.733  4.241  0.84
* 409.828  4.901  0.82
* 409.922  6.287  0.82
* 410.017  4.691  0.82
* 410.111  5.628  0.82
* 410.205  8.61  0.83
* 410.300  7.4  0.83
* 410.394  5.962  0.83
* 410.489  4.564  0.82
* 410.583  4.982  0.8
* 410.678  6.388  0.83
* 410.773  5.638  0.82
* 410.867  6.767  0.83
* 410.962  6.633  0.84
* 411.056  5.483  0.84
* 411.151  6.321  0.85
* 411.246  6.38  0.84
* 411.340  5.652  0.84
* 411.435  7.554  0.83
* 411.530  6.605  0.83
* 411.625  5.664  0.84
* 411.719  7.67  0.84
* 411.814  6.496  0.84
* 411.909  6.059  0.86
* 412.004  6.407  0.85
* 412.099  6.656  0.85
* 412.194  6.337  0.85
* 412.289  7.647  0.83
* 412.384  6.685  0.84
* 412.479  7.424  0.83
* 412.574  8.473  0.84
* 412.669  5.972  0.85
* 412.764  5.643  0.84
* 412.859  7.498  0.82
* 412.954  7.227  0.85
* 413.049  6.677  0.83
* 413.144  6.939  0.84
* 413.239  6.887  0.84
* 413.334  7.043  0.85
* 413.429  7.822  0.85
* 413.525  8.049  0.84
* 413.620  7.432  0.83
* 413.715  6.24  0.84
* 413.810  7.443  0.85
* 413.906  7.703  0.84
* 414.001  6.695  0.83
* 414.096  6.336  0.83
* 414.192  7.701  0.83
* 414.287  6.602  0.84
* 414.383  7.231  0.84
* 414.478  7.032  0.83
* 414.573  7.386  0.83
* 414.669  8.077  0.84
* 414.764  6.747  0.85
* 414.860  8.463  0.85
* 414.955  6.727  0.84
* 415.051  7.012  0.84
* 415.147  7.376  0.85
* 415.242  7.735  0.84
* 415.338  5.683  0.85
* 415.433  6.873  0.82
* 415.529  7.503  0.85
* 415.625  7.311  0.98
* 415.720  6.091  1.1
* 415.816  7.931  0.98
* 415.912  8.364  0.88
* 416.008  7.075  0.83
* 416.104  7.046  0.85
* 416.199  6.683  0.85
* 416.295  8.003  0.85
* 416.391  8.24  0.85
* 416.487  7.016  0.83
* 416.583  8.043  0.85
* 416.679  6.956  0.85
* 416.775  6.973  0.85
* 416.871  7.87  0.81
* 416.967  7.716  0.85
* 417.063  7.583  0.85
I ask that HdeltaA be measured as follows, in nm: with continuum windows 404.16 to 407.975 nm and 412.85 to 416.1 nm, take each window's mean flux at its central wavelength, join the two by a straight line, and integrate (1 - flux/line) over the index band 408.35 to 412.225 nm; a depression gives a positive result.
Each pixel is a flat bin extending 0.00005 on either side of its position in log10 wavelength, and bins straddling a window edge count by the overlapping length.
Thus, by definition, 0.46 nm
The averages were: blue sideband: 7.13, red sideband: 7.2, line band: 6.31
